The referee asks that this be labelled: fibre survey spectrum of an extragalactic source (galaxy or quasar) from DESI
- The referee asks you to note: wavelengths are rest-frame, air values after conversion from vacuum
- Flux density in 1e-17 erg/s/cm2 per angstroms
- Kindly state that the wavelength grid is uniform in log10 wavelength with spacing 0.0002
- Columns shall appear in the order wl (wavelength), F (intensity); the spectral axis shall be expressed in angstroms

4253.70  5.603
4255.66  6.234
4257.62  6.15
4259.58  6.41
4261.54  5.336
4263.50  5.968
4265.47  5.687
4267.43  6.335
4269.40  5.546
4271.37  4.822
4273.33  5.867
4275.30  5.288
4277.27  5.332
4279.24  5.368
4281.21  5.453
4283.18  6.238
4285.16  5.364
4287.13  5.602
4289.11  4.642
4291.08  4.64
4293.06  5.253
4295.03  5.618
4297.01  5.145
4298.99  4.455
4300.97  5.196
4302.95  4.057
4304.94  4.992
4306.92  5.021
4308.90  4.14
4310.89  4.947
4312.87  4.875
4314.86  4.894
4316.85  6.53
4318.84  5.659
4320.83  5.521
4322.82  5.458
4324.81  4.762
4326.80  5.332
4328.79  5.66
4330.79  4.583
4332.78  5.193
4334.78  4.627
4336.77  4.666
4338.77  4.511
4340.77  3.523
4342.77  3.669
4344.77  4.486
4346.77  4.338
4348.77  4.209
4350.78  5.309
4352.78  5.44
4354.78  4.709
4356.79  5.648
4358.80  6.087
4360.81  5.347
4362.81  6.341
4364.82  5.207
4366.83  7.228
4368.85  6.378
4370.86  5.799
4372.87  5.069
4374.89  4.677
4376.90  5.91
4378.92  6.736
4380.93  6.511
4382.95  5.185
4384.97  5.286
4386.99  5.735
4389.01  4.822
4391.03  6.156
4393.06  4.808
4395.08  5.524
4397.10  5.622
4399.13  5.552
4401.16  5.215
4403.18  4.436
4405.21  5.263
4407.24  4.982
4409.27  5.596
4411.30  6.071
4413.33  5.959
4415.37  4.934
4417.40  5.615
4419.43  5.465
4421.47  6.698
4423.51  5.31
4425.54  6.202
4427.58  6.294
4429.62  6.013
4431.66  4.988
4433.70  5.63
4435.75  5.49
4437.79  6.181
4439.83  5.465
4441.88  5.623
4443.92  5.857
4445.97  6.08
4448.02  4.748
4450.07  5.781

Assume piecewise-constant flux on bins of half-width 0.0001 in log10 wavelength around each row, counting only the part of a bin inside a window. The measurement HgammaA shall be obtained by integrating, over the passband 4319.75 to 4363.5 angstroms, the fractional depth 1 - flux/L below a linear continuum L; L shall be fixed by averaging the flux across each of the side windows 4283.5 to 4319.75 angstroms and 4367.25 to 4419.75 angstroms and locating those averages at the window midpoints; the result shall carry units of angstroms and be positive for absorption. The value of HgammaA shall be 2.6 angstroms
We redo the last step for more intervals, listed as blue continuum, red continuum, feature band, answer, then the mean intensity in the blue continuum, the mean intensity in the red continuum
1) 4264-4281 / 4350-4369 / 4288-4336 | 4.98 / 5.54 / 5.75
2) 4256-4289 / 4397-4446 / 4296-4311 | 2.43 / 5.66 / 5.61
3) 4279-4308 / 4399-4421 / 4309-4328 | -0.34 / 5.13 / 5.4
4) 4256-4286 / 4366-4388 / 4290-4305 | 2.14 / 5.69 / 5.85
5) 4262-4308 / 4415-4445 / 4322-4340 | 1.60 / 5.3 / 5.74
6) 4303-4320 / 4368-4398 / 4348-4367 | -0.25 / 5.07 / 5.61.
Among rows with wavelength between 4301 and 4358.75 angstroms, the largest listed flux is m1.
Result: 6.53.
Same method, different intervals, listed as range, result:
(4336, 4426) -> 7.228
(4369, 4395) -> 6.736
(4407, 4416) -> 6.071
